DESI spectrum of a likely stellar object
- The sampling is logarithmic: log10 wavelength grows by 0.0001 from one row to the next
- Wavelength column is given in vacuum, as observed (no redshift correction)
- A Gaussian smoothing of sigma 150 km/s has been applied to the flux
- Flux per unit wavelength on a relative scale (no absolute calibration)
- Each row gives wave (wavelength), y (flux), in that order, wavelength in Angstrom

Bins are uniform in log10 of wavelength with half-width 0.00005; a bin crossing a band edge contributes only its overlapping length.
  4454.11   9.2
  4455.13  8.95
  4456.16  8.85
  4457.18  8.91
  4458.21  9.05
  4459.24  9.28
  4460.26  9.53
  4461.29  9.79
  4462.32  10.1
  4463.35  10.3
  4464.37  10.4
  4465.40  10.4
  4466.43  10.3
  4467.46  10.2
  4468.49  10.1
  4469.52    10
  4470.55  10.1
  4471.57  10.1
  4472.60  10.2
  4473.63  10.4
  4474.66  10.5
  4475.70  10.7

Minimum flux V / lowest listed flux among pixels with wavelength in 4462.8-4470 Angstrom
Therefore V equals 10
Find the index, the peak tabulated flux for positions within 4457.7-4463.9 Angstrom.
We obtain 10.3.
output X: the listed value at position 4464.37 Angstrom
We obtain 10.4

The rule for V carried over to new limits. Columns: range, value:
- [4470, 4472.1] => 10.1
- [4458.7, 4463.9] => 9.28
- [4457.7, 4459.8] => 9.05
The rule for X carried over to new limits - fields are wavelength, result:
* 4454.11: 9.2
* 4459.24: 9.28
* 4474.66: 10.5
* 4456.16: 8.85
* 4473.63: 10.4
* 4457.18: 8.91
